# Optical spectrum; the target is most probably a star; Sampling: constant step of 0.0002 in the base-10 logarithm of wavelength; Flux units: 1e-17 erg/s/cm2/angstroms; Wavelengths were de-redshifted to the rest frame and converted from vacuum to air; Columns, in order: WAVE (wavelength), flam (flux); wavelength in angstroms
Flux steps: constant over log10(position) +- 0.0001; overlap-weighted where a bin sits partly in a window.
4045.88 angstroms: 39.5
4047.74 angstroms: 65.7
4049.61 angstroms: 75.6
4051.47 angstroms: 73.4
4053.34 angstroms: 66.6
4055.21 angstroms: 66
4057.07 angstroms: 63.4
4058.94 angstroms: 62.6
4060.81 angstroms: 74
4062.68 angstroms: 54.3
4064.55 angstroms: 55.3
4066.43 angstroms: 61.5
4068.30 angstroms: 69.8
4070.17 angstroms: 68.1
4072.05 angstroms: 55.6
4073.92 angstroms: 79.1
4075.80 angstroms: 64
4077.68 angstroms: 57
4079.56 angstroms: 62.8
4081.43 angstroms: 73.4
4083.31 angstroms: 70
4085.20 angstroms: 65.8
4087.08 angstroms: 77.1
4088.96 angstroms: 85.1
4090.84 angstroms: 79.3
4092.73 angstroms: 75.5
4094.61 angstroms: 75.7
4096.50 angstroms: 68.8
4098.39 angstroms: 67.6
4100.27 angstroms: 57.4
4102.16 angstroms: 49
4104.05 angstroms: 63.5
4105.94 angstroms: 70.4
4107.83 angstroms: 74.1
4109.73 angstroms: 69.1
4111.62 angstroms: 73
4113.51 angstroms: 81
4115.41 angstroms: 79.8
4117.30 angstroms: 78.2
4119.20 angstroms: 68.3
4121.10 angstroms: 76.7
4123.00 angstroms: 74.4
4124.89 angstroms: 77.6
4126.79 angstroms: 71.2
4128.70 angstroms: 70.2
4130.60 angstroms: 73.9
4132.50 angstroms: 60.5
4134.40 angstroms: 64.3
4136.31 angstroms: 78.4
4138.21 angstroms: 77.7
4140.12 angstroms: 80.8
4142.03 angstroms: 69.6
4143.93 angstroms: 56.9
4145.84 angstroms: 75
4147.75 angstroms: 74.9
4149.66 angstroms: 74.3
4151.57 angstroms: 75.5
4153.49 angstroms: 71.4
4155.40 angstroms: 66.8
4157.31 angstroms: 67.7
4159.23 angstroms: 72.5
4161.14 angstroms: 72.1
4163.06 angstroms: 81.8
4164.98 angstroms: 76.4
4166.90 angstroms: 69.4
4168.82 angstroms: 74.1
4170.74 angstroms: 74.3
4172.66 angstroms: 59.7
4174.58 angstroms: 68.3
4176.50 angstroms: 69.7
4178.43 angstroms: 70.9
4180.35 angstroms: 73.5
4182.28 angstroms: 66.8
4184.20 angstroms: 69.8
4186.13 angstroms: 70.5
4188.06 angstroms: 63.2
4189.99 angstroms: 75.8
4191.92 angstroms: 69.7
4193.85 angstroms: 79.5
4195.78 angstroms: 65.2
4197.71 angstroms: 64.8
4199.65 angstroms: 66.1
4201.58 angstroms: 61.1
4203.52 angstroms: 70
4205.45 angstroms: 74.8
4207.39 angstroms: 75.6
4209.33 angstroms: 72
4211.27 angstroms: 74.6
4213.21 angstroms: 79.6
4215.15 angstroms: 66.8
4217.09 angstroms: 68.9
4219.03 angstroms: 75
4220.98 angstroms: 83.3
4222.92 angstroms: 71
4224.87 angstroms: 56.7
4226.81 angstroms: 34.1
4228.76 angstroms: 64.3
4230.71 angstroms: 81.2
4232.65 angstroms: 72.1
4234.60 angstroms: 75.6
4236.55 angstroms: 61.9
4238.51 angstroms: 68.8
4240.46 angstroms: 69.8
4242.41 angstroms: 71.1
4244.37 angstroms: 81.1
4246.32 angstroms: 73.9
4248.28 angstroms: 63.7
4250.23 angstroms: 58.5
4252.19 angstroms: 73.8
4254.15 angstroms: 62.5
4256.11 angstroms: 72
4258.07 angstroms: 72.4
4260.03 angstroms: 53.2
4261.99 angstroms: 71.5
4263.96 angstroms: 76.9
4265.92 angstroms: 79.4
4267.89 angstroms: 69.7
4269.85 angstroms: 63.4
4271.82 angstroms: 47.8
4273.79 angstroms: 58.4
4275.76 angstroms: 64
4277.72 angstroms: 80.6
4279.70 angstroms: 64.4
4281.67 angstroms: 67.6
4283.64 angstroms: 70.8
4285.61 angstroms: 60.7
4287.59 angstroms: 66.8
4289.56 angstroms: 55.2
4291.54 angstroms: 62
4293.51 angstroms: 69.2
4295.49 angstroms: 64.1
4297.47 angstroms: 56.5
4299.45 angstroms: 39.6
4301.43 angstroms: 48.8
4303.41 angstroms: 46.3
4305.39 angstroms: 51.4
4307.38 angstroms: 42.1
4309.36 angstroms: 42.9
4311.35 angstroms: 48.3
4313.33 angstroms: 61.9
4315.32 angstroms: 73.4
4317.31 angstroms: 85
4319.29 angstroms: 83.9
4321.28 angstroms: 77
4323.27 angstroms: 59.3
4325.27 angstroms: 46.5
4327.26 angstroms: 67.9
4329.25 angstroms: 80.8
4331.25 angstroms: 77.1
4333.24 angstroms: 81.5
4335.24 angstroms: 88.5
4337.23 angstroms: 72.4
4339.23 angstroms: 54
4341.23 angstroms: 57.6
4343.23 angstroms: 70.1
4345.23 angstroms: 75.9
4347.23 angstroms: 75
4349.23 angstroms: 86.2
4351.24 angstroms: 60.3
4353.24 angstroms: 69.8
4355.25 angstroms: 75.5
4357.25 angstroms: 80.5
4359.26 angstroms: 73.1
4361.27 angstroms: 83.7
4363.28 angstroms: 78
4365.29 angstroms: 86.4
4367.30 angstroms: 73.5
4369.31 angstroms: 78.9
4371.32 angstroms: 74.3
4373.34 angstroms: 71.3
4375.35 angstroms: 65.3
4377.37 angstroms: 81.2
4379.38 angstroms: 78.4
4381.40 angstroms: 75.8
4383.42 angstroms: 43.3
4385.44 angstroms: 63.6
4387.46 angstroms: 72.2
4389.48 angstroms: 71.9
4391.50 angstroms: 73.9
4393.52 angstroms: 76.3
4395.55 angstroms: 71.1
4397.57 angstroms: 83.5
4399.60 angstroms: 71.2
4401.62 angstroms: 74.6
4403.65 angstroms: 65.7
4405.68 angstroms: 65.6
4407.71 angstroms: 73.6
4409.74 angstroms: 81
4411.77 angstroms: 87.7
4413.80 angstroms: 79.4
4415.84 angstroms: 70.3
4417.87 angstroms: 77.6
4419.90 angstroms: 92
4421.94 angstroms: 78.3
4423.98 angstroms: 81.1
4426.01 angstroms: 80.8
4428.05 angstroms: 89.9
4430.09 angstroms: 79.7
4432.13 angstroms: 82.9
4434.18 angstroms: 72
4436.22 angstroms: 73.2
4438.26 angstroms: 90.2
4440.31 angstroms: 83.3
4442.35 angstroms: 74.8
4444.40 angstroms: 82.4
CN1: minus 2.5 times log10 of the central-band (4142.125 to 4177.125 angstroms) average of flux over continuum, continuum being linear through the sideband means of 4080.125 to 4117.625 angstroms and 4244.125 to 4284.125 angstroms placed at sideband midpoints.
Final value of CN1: -0.02 mag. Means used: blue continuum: 71.5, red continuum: 67.6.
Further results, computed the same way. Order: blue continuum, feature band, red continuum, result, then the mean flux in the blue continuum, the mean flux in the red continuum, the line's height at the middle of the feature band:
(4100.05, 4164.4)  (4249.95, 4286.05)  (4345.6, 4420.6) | 0.097 mag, 71.6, 74.6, 73.2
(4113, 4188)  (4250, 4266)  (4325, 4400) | 0.058 mag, 72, 73.1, 72.5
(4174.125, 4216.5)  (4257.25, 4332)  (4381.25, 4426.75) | 0.144 mag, 70.4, 74.3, 72.3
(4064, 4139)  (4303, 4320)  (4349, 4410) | 0.214 mag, 70.1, 73.3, 72.5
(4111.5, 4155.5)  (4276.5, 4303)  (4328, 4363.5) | 0.197 mag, 73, 74.3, 74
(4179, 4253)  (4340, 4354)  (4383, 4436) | 0.049 mag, 69.6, 75.7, 73.7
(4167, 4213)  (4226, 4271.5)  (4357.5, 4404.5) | 0.048 mag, 70.1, 73.5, 71.2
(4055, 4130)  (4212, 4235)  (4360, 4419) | 0.038 mag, 69.2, 74.1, 71.4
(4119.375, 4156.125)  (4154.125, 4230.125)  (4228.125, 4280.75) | 0.012 mag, 72.1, 68.6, 70.5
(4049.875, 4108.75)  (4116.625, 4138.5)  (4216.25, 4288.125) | -0.076 mag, 67.4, 67.8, 67.5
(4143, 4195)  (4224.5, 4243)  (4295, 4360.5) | 0.052 mag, 71.1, 66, 69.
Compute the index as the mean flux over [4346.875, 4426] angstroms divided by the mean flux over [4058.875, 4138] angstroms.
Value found 1.08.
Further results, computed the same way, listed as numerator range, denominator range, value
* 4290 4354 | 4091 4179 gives 0.91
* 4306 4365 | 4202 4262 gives 1.01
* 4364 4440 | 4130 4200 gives 1.07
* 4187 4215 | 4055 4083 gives 1.10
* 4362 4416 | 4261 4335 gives 1.15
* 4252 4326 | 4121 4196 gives 0.88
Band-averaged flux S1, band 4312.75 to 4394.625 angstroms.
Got 72.8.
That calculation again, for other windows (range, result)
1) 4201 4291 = 68.2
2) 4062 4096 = 68.4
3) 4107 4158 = 72.7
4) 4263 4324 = 62.5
